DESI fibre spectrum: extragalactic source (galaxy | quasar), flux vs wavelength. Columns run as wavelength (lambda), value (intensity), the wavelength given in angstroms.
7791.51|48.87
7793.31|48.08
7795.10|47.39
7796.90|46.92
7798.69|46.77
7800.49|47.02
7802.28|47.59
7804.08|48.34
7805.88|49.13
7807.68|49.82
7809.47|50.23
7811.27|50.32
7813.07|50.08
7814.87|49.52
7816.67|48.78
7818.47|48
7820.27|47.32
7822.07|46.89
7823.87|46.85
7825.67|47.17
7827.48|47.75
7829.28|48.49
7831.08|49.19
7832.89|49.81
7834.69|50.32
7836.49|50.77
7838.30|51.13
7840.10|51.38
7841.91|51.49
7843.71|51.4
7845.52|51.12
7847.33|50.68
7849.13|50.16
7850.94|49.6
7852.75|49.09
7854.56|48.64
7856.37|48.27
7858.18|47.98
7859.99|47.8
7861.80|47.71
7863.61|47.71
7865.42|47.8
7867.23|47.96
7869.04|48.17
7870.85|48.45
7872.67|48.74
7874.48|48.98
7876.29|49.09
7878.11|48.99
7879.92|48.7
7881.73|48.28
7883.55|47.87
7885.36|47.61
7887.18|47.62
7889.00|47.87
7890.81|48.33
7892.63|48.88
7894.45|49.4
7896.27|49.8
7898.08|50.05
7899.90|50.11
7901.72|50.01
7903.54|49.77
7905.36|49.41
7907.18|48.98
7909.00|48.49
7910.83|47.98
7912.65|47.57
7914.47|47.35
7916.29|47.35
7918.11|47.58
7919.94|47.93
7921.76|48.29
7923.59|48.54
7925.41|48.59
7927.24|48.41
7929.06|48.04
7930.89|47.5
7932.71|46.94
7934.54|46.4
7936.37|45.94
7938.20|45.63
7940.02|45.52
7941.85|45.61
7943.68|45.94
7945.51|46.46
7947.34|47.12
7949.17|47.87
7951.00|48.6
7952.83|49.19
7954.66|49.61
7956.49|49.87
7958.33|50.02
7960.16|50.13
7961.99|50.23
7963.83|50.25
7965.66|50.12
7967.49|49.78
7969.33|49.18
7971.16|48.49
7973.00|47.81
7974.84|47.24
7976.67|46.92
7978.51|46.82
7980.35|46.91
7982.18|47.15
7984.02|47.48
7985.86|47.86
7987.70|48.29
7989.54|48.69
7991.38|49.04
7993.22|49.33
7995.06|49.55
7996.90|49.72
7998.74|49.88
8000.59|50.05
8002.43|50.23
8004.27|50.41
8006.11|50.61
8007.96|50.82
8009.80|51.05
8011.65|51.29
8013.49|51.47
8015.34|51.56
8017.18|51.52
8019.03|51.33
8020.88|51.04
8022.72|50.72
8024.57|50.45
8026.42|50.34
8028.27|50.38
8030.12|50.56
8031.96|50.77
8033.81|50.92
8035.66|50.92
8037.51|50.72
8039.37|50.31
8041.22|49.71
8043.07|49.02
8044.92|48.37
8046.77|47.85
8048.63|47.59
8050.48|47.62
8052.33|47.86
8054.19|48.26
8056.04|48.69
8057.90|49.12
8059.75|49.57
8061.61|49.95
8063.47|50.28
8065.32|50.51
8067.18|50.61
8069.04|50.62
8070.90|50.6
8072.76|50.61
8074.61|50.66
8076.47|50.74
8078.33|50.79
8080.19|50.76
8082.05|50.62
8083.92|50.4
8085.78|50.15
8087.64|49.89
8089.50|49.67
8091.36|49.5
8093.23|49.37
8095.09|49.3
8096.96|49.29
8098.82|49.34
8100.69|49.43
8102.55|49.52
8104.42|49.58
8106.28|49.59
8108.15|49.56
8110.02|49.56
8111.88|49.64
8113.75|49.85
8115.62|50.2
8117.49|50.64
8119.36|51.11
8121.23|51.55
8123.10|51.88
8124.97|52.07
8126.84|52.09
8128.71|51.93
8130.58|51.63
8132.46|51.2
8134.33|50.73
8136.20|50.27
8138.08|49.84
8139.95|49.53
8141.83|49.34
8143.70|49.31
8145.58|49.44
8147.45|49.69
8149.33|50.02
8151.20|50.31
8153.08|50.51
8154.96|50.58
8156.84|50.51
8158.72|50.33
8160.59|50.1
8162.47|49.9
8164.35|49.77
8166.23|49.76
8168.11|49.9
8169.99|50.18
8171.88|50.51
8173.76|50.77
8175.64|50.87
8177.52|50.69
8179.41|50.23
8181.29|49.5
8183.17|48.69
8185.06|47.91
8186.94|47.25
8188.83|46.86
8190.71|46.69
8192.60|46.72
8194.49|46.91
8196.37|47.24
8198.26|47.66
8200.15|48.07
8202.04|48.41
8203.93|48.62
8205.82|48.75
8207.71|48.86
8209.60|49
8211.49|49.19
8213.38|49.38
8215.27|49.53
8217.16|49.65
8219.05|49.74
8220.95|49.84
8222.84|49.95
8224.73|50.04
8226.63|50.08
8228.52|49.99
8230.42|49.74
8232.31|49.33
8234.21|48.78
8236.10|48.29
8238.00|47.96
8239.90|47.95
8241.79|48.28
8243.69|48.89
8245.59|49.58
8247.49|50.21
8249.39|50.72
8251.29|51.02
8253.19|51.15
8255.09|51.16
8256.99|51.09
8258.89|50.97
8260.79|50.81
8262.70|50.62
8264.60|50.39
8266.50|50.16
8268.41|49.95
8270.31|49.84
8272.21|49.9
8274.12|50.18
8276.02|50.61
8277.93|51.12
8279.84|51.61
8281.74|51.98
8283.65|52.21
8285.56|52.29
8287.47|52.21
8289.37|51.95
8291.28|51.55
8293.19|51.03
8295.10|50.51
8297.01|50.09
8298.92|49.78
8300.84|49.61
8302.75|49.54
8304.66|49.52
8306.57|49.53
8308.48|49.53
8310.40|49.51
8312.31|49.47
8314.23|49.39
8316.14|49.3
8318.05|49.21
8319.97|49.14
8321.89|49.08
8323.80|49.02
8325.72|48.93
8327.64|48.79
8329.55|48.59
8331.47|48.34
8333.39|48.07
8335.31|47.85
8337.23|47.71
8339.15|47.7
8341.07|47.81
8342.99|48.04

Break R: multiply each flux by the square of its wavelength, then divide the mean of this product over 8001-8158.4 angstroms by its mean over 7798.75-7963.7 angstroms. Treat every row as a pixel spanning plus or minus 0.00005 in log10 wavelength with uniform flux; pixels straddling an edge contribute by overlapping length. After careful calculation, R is 1.1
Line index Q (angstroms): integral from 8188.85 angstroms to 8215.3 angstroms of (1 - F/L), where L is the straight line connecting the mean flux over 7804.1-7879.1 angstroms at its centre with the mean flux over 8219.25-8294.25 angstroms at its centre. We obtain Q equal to 1.08 angstroms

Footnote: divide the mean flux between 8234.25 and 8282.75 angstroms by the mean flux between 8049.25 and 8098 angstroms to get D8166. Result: 1.01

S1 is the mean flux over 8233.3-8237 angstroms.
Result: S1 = 48.6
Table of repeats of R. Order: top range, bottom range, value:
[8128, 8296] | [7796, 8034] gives 1.10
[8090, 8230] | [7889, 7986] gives 1.09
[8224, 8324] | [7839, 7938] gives 1.13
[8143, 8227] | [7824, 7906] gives 1.09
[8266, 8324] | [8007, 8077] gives 1.07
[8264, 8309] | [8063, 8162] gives 1.05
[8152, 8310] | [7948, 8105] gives 1.05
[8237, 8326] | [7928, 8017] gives 1.11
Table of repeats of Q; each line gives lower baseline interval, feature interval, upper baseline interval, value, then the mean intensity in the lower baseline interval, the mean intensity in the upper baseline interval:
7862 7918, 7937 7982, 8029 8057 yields 0.7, 48.6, 49.3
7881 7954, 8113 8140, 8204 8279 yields -1.0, 48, 49.8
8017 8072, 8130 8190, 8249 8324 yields 0.3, 49.8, 50.4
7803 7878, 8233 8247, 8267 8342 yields 0.3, 49.1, 49.8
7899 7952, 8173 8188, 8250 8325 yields 0.0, 47.7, 50.4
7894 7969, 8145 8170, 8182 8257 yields -0.6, 48.4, 49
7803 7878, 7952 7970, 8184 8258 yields -0.3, 49.1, 49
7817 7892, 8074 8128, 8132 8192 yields -0.8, 48.8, 49.7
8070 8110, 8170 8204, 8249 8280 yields 1.2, 50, 50.6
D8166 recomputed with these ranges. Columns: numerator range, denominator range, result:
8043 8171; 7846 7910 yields 1.02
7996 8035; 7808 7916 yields 1.04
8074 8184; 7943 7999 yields 1.03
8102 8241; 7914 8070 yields 1.01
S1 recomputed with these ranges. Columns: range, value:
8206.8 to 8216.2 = 49.2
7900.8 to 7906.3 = 49.7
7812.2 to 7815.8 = 49.8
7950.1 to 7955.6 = 49.2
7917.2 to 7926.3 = 48.2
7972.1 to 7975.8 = 47.5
